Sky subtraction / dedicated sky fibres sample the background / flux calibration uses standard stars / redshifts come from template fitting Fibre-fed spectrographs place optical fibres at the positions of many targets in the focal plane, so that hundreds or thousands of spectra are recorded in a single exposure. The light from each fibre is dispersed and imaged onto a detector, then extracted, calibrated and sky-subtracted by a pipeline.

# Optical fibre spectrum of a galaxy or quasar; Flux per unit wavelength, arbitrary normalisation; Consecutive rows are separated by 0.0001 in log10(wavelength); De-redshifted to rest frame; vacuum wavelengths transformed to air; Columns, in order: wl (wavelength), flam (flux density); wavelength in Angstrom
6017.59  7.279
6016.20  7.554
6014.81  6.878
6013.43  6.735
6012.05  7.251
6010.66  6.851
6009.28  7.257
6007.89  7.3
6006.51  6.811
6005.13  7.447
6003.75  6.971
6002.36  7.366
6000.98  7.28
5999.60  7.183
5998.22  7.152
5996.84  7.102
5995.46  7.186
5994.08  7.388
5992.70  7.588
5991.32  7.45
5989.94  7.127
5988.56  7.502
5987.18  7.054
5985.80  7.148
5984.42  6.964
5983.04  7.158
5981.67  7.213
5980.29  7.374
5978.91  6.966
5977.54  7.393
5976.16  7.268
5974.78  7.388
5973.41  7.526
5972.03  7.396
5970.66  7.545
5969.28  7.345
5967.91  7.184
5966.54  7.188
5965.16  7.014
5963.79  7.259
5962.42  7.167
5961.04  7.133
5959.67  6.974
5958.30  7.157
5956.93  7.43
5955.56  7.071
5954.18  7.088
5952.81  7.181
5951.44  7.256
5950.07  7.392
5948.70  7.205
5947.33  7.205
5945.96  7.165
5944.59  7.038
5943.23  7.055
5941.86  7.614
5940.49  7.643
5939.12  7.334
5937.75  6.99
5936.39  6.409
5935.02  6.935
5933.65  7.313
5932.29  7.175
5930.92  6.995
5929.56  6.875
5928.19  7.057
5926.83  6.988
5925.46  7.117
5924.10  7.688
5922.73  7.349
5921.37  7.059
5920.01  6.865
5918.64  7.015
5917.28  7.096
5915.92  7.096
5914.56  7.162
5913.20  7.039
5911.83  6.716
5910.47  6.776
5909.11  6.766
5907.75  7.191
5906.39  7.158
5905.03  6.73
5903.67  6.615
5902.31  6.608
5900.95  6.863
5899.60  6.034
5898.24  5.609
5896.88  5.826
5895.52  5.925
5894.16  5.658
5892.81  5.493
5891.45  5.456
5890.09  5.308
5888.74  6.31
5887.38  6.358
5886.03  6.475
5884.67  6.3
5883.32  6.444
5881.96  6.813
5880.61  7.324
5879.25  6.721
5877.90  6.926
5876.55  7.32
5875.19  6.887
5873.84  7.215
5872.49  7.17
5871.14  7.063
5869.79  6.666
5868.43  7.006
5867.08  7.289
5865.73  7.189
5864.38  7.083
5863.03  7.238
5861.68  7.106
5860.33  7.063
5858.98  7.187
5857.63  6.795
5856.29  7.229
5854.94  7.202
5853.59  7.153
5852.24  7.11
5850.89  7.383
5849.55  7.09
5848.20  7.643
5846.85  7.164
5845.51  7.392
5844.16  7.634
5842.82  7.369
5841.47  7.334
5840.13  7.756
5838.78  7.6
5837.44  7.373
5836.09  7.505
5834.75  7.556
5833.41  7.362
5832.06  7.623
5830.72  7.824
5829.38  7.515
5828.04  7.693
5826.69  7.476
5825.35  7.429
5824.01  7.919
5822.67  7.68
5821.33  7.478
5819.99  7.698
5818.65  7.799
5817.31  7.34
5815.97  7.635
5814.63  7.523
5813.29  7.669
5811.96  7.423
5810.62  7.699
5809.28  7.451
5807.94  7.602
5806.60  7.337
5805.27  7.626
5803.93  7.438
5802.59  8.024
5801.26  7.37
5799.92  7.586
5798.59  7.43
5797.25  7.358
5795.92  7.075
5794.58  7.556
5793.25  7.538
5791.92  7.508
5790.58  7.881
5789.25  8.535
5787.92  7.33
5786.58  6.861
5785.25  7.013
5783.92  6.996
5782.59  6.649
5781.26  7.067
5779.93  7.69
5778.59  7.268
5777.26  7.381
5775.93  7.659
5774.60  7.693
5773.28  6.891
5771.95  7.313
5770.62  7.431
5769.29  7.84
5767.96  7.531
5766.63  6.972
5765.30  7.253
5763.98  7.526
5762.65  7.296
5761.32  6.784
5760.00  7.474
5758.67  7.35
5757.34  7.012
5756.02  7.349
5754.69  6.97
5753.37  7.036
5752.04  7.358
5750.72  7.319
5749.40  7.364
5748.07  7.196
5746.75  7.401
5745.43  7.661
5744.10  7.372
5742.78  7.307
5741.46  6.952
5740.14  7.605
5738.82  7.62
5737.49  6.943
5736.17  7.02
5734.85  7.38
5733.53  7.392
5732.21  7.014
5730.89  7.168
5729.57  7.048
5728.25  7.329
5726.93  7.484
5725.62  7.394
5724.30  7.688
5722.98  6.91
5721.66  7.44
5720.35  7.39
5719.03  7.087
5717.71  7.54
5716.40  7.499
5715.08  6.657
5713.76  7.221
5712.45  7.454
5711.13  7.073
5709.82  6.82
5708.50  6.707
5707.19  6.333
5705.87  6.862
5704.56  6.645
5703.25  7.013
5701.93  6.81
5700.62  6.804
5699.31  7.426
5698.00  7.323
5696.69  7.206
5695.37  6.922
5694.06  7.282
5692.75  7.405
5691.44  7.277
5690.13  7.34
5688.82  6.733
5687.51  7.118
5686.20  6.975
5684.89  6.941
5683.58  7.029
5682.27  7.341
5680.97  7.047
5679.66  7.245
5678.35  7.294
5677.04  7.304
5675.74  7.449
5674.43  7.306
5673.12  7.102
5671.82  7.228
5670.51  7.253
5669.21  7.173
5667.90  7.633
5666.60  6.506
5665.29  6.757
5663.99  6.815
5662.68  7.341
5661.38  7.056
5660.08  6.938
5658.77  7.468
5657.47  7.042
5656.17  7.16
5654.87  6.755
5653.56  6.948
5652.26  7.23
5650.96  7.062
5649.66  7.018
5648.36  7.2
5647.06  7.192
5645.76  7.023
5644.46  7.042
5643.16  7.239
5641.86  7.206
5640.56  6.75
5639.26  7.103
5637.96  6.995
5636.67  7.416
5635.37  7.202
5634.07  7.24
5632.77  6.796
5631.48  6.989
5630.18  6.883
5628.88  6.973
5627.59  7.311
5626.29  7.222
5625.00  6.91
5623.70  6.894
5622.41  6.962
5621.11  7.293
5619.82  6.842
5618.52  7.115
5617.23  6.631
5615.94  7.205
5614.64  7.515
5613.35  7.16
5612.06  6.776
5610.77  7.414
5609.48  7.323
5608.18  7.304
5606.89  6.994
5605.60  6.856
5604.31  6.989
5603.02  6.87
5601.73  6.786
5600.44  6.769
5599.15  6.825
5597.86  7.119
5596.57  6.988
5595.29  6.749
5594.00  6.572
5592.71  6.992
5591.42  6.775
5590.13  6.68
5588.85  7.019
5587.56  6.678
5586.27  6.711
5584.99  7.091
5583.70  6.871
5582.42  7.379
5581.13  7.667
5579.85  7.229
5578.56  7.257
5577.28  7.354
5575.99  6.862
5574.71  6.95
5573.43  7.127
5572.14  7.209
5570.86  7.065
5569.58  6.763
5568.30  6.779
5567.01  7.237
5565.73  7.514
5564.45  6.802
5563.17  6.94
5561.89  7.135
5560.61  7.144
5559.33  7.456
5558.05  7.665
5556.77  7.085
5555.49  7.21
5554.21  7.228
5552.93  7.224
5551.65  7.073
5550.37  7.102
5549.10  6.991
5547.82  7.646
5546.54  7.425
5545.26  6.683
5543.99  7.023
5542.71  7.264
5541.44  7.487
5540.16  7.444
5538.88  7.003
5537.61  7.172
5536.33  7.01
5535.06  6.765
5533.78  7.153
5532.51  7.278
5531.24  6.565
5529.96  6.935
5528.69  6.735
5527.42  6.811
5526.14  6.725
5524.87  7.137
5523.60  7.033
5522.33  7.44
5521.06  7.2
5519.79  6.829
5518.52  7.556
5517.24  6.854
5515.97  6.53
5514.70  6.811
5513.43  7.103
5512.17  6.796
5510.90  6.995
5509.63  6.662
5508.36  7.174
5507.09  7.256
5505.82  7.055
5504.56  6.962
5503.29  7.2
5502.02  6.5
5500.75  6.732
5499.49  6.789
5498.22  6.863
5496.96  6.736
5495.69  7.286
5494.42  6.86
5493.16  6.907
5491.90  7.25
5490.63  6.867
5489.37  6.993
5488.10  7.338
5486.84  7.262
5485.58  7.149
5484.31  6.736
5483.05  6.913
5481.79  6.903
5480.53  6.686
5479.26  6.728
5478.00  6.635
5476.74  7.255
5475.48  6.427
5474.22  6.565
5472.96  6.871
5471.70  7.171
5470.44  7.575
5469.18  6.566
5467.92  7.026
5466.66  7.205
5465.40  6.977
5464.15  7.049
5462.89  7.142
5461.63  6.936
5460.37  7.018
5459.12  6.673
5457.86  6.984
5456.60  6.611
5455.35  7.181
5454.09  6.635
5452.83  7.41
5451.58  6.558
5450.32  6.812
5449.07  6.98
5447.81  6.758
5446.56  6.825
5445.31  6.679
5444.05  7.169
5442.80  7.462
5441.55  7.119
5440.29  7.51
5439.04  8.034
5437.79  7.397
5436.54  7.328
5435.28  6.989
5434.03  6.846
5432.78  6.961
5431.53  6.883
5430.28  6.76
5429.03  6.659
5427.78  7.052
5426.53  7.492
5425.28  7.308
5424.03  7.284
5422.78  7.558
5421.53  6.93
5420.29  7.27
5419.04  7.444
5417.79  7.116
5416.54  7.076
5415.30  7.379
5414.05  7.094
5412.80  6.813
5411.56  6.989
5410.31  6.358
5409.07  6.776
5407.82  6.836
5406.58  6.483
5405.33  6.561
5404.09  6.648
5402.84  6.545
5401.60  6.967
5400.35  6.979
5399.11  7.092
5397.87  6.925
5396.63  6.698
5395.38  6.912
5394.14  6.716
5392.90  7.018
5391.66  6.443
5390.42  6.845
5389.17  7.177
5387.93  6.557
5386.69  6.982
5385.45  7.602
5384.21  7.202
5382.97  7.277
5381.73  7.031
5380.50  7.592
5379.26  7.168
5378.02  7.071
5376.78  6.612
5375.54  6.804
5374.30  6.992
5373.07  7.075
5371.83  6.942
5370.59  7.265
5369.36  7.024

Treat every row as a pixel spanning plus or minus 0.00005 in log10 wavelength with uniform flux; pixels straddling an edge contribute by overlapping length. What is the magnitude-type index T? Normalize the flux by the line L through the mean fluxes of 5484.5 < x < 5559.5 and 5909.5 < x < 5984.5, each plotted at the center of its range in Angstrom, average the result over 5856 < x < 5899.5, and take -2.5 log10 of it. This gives 0.08 mag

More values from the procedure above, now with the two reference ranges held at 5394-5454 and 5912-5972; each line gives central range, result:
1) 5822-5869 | -0.04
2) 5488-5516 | 0.01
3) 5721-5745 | -0.03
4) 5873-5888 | 0.05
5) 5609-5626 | 0.00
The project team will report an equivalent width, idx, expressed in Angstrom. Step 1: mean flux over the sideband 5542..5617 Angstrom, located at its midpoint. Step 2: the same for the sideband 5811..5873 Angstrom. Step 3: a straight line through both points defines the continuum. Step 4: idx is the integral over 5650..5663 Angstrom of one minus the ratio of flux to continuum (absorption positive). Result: 0.13 Angstrom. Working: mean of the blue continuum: 7.08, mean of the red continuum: 7.38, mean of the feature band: 7.09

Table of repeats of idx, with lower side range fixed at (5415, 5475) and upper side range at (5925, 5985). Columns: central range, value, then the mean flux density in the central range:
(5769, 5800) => -1.06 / 7.39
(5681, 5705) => 0.11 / 7.09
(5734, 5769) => -0.69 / 7.28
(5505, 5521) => 0.23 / 6.98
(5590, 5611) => 0.48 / 6.94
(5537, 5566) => -0.46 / 7.2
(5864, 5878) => 0.17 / 7.08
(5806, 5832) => -1.59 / 7.59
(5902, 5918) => 0.57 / 6.92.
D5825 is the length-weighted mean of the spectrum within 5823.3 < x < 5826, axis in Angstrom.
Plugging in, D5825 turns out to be 7.68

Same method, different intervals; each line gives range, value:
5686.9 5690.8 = 7.06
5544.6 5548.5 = 7.24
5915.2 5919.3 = 7.08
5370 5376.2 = 7.01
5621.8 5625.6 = 6.92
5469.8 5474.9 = 7.04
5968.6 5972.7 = 7.43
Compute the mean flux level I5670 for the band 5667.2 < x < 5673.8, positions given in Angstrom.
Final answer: 7.28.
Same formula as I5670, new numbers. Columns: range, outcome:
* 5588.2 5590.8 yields 6.85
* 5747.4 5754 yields 7.26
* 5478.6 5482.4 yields 6.76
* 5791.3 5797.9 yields 7.41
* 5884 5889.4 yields 6.36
